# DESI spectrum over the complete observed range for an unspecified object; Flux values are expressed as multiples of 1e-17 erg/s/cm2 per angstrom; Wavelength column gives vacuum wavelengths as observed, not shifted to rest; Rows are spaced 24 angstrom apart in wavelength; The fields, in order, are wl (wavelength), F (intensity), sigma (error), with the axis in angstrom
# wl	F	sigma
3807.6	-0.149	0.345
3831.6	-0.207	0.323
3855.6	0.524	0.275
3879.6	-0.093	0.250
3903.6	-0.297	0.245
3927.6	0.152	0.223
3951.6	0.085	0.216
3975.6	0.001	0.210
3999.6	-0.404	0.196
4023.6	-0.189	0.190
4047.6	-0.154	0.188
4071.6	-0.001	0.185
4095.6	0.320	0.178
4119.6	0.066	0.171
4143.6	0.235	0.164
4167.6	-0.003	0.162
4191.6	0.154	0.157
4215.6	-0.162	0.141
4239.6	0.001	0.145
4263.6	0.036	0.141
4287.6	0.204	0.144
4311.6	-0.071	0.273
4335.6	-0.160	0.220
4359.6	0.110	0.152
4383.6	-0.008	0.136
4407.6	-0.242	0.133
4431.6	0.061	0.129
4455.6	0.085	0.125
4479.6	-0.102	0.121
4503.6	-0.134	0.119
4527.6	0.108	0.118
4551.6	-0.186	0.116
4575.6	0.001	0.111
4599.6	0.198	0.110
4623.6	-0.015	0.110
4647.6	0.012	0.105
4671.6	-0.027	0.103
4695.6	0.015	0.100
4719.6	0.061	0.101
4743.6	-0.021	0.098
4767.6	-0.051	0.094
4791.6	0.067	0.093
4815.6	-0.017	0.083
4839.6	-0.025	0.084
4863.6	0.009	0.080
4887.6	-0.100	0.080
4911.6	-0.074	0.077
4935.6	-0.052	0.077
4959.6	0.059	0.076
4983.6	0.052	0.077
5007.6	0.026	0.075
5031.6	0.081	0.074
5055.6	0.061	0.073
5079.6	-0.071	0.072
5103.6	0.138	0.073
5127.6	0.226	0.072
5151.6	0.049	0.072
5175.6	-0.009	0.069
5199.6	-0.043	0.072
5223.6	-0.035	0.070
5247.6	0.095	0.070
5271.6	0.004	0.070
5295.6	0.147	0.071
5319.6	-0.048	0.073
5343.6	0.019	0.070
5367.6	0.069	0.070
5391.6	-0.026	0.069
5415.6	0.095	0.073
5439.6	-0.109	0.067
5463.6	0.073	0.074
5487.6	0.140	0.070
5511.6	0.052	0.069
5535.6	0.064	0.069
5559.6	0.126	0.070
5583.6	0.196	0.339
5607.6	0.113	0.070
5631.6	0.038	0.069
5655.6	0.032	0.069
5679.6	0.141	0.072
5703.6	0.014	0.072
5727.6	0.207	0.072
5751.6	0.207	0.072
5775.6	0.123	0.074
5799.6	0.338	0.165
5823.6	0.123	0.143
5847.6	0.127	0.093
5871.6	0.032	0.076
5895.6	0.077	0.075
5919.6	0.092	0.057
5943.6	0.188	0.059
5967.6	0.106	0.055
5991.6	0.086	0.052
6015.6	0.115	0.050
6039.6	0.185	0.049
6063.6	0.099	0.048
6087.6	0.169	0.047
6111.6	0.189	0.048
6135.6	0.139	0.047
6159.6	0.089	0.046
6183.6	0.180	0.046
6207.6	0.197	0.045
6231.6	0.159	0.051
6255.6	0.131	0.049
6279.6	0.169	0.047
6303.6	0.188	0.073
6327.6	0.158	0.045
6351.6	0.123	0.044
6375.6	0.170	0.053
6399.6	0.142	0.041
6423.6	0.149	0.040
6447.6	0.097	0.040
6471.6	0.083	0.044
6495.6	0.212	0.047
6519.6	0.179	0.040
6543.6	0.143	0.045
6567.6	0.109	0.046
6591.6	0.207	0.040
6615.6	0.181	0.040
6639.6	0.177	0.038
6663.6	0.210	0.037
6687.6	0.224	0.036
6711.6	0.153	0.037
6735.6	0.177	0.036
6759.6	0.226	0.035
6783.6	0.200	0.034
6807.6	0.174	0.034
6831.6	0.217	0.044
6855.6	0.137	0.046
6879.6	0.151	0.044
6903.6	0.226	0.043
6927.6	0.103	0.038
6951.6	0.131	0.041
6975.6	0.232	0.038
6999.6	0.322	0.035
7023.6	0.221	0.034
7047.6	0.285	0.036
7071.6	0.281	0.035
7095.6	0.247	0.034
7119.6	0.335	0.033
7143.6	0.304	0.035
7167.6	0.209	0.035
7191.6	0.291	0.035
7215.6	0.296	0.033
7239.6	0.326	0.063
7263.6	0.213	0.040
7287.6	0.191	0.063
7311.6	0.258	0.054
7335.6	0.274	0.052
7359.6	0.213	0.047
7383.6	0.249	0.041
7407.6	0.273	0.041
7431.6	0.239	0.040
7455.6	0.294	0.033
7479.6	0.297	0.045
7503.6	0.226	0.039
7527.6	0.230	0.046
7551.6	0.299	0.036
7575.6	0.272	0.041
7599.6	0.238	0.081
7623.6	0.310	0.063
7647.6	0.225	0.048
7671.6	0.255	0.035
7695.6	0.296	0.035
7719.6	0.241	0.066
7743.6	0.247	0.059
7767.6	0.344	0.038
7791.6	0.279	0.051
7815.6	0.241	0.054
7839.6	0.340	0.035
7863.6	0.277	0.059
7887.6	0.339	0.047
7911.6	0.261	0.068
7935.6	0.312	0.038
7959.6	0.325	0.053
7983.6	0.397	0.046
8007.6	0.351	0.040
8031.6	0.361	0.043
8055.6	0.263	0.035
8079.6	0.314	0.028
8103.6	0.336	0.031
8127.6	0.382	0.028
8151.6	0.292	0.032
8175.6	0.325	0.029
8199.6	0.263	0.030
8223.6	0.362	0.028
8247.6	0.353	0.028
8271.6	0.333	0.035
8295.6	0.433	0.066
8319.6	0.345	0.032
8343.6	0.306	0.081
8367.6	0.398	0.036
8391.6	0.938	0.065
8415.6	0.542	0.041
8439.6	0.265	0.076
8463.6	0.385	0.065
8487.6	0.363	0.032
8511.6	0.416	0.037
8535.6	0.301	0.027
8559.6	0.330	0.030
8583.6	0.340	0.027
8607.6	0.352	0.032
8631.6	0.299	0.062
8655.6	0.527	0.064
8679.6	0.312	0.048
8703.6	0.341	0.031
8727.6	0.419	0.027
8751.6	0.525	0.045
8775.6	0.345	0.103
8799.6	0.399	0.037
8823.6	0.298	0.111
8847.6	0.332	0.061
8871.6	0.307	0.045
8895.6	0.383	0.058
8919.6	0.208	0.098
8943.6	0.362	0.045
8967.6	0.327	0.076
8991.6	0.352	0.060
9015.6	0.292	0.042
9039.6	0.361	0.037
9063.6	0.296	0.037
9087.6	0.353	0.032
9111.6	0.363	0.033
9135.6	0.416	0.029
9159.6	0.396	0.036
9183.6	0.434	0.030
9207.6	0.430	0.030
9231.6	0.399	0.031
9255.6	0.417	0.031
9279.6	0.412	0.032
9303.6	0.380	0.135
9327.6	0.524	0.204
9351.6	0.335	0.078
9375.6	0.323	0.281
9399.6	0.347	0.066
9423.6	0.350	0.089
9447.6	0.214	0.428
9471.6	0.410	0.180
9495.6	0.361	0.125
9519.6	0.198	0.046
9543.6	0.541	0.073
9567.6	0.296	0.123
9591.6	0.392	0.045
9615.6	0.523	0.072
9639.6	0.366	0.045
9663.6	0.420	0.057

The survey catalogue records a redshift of 0.746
